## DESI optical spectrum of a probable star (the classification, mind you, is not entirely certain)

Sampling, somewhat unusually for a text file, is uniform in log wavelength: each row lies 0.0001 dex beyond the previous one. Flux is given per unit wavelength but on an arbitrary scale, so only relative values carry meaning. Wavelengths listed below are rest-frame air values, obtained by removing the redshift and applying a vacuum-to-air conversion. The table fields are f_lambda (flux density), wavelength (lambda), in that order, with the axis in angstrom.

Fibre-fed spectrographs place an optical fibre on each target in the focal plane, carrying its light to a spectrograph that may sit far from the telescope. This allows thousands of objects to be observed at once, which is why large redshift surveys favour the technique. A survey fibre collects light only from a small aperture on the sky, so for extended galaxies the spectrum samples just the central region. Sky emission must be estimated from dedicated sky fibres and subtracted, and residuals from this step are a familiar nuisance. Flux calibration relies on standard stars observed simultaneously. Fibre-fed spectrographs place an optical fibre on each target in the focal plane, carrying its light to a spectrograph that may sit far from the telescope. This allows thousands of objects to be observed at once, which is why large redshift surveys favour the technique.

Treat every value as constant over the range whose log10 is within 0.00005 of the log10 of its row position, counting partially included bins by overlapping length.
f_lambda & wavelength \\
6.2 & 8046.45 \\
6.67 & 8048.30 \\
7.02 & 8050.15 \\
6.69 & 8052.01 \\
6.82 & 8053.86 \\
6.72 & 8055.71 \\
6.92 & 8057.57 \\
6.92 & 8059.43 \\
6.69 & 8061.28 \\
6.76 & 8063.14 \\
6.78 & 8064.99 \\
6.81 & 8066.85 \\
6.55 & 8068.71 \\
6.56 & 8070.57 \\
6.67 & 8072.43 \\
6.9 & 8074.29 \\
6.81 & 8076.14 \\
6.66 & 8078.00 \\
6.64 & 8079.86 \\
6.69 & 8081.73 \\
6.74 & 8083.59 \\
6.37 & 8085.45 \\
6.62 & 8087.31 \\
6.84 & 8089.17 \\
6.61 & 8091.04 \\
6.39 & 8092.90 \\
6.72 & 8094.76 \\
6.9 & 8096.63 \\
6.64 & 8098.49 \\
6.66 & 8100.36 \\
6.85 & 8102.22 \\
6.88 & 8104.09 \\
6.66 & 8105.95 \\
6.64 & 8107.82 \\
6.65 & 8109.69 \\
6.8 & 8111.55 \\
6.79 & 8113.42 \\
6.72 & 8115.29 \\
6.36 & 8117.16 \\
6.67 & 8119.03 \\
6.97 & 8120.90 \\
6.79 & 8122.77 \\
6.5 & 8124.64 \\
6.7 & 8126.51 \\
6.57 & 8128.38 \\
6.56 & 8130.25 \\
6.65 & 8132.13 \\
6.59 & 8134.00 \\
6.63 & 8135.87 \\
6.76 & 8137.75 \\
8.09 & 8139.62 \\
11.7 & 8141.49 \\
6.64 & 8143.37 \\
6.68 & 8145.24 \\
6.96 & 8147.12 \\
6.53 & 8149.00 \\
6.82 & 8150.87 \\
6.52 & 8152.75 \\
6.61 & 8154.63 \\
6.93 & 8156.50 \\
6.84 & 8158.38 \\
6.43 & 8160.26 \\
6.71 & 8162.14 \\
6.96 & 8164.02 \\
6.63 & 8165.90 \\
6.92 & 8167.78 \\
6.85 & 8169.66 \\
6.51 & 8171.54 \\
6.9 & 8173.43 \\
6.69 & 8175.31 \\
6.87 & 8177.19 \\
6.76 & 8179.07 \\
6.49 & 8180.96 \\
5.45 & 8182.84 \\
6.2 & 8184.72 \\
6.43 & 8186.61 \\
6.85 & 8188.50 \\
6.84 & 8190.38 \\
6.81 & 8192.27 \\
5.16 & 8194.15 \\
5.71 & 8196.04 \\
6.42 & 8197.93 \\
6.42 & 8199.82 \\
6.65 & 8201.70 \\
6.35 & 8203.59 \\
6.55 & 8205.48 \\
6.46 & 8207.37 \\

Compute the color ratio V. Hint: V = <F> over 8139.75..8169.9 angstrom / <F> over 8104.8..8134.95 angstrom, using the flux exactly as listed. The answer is 1.1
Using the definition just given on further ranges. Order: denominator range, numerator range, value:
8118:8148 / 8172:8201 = 0.90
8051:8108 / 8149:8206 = 0.97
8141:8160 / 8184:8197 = 0.89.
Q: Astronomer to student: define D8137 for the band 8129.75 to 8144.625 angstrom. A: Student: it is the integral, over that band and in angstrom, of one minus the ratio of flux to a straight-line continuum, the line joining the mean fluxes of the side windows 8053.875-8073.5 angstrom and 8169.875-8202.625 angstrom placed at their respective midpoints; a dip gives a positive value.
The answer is -2.1 angstrom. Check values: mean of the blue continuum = 6.74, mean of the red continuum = 6.43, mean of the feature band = 7.46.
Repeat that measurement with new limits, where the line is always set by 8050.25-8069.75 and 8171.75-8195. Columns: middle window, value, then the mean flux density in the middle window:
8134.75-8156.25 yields -2.27 angstrom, 7.25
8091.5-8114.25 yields -0.16 angstrom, 6.71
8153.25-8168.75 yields -0.55 angstrom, 6.75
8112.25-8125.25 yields -0.13 angstrom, 6.69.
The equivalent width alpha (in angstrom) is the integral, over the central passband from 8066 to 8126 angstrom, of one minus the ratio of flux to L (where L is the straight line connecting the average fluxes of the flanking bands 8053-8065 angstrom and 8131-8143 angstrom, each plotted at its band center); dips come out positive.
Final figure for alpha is 4.3 angstrom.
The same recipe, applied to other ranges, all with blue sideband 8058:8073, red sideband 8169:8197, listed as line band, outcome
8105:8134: -0.3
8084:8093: 0.1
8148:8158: -0.3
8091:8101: 0.0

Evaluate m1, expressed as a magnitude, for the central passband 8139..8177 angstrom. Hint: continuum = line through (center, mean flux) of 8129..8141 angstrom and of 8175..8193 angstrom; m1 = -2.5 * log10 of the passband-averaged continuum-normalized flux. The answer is -0.03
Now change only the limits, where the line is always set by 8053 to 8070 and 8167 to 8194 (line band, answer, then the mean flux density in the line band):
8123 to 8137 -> 0.01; 6.61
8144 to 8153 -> -0.02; 6.71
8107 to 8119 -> 0.00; 6.66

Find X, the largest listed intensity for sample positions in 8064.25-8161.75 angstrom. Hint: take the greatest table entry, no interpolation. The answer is 11.7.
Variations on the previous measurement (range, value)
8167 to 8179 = 6.92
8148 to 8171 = 6.96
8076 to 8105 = 6.9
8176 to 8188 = 6.87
